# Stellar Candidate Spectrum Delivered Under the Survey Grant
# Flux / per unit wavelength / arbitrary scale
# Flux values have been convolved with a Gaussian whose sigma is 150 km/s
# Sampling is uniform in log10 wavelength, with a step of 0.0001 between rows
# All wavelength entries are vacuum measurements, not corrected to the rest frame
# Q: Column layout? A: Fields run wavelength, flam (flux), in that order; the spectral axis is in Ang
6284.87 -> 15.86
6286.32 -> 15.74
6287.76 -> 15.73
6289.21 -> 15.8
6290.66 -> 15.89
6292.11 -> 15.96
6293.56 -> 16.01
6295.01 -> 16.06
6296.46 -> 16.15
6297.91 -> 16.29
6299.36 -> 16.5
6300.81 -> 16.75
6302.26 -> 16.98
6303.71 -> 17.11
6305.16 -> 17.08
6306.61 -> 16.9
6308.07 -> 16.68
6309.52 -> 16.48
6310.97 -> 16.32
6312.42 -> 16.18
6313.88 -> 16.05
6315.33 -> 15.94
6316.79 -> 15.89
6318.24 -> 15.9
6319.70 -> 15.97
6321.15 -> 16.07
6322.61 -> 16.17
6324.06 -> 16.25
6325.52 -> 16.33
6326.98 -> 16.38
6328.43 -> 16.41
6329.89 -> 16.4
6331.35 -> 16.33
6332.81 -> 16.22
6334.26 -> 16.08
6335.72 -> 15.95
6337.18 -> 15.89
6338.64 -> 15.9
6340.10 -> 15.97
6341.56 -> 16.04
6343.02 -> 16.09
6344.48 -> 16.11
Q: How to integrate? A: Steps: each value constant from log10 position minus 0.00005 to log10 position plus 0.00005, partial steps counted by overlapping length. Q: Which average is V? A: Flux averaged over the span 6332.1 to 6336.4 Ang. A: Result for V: 16.1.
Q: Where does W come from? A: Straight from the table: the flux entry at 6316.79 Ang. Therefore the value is 15.89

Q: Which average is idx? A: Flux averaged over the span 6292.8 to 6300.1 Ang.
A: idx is 16.2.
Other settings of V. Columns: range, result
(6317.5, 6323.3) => 16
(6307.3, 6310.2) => 16.6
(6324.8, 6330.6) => 16.4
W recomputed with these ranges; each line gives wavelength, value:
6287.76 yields 15.73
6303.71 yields 17.11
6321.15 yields 16.07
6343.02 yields 16.09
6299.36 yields 16.5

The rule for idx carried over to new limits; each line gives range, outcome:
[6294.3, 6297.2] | 16.1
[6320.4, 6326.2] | 16.2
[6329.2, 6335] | 16.3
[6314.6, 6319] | 15.9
